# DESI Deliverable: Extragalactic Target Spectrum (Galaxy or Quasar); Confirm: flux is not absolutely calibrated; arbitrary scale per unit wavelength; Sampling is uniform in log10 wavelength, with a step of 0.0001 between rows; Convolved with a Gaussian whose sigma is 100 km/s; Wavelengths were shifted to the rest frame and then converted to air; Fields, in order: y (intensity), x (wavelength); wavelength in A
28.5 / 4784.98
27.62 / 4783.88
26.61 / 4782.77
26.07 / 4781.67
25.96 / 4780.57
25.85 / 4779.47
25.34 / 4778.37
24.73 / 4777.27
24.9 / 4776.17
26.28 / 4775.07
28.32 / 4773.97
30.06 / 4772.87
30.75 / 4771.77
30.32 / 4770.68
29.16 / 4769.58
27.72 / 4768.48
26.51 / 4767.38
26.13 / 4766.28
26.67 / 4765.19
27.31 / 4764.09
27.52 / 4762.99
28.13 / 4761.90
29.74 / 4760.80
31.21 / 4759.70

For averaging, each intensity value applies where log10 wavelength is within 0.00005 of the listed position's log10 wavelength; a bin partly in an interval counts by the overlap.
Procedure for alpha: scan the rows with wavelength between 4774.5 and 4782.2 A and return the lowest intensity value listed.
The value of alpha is 24.73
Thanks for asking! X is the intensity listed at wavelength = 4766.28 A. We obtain 26.13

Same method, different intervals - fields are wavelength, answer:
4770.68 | 30.32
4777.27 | 24.73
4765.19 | 26.67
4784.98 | 28.5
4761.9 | 28.13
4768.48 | 27.72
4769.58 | 29.16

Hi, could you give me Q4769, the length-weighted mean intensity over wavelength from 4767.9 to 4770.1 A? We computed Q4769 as 28.4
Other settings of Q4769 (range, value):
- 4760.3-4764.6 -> 28.2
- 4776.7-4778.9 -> 25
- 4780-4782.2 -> 26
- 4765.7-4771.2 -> 27.9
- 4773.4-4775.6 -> 27.3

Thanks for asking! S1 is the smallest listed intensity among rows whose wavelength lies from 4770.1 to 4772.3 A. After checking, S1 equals 30.32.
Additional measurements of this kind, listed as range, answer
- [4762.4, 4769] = 26.13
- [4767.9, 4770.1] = 27.72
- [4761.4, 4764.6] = 27.31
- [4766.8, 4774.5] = 26.51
